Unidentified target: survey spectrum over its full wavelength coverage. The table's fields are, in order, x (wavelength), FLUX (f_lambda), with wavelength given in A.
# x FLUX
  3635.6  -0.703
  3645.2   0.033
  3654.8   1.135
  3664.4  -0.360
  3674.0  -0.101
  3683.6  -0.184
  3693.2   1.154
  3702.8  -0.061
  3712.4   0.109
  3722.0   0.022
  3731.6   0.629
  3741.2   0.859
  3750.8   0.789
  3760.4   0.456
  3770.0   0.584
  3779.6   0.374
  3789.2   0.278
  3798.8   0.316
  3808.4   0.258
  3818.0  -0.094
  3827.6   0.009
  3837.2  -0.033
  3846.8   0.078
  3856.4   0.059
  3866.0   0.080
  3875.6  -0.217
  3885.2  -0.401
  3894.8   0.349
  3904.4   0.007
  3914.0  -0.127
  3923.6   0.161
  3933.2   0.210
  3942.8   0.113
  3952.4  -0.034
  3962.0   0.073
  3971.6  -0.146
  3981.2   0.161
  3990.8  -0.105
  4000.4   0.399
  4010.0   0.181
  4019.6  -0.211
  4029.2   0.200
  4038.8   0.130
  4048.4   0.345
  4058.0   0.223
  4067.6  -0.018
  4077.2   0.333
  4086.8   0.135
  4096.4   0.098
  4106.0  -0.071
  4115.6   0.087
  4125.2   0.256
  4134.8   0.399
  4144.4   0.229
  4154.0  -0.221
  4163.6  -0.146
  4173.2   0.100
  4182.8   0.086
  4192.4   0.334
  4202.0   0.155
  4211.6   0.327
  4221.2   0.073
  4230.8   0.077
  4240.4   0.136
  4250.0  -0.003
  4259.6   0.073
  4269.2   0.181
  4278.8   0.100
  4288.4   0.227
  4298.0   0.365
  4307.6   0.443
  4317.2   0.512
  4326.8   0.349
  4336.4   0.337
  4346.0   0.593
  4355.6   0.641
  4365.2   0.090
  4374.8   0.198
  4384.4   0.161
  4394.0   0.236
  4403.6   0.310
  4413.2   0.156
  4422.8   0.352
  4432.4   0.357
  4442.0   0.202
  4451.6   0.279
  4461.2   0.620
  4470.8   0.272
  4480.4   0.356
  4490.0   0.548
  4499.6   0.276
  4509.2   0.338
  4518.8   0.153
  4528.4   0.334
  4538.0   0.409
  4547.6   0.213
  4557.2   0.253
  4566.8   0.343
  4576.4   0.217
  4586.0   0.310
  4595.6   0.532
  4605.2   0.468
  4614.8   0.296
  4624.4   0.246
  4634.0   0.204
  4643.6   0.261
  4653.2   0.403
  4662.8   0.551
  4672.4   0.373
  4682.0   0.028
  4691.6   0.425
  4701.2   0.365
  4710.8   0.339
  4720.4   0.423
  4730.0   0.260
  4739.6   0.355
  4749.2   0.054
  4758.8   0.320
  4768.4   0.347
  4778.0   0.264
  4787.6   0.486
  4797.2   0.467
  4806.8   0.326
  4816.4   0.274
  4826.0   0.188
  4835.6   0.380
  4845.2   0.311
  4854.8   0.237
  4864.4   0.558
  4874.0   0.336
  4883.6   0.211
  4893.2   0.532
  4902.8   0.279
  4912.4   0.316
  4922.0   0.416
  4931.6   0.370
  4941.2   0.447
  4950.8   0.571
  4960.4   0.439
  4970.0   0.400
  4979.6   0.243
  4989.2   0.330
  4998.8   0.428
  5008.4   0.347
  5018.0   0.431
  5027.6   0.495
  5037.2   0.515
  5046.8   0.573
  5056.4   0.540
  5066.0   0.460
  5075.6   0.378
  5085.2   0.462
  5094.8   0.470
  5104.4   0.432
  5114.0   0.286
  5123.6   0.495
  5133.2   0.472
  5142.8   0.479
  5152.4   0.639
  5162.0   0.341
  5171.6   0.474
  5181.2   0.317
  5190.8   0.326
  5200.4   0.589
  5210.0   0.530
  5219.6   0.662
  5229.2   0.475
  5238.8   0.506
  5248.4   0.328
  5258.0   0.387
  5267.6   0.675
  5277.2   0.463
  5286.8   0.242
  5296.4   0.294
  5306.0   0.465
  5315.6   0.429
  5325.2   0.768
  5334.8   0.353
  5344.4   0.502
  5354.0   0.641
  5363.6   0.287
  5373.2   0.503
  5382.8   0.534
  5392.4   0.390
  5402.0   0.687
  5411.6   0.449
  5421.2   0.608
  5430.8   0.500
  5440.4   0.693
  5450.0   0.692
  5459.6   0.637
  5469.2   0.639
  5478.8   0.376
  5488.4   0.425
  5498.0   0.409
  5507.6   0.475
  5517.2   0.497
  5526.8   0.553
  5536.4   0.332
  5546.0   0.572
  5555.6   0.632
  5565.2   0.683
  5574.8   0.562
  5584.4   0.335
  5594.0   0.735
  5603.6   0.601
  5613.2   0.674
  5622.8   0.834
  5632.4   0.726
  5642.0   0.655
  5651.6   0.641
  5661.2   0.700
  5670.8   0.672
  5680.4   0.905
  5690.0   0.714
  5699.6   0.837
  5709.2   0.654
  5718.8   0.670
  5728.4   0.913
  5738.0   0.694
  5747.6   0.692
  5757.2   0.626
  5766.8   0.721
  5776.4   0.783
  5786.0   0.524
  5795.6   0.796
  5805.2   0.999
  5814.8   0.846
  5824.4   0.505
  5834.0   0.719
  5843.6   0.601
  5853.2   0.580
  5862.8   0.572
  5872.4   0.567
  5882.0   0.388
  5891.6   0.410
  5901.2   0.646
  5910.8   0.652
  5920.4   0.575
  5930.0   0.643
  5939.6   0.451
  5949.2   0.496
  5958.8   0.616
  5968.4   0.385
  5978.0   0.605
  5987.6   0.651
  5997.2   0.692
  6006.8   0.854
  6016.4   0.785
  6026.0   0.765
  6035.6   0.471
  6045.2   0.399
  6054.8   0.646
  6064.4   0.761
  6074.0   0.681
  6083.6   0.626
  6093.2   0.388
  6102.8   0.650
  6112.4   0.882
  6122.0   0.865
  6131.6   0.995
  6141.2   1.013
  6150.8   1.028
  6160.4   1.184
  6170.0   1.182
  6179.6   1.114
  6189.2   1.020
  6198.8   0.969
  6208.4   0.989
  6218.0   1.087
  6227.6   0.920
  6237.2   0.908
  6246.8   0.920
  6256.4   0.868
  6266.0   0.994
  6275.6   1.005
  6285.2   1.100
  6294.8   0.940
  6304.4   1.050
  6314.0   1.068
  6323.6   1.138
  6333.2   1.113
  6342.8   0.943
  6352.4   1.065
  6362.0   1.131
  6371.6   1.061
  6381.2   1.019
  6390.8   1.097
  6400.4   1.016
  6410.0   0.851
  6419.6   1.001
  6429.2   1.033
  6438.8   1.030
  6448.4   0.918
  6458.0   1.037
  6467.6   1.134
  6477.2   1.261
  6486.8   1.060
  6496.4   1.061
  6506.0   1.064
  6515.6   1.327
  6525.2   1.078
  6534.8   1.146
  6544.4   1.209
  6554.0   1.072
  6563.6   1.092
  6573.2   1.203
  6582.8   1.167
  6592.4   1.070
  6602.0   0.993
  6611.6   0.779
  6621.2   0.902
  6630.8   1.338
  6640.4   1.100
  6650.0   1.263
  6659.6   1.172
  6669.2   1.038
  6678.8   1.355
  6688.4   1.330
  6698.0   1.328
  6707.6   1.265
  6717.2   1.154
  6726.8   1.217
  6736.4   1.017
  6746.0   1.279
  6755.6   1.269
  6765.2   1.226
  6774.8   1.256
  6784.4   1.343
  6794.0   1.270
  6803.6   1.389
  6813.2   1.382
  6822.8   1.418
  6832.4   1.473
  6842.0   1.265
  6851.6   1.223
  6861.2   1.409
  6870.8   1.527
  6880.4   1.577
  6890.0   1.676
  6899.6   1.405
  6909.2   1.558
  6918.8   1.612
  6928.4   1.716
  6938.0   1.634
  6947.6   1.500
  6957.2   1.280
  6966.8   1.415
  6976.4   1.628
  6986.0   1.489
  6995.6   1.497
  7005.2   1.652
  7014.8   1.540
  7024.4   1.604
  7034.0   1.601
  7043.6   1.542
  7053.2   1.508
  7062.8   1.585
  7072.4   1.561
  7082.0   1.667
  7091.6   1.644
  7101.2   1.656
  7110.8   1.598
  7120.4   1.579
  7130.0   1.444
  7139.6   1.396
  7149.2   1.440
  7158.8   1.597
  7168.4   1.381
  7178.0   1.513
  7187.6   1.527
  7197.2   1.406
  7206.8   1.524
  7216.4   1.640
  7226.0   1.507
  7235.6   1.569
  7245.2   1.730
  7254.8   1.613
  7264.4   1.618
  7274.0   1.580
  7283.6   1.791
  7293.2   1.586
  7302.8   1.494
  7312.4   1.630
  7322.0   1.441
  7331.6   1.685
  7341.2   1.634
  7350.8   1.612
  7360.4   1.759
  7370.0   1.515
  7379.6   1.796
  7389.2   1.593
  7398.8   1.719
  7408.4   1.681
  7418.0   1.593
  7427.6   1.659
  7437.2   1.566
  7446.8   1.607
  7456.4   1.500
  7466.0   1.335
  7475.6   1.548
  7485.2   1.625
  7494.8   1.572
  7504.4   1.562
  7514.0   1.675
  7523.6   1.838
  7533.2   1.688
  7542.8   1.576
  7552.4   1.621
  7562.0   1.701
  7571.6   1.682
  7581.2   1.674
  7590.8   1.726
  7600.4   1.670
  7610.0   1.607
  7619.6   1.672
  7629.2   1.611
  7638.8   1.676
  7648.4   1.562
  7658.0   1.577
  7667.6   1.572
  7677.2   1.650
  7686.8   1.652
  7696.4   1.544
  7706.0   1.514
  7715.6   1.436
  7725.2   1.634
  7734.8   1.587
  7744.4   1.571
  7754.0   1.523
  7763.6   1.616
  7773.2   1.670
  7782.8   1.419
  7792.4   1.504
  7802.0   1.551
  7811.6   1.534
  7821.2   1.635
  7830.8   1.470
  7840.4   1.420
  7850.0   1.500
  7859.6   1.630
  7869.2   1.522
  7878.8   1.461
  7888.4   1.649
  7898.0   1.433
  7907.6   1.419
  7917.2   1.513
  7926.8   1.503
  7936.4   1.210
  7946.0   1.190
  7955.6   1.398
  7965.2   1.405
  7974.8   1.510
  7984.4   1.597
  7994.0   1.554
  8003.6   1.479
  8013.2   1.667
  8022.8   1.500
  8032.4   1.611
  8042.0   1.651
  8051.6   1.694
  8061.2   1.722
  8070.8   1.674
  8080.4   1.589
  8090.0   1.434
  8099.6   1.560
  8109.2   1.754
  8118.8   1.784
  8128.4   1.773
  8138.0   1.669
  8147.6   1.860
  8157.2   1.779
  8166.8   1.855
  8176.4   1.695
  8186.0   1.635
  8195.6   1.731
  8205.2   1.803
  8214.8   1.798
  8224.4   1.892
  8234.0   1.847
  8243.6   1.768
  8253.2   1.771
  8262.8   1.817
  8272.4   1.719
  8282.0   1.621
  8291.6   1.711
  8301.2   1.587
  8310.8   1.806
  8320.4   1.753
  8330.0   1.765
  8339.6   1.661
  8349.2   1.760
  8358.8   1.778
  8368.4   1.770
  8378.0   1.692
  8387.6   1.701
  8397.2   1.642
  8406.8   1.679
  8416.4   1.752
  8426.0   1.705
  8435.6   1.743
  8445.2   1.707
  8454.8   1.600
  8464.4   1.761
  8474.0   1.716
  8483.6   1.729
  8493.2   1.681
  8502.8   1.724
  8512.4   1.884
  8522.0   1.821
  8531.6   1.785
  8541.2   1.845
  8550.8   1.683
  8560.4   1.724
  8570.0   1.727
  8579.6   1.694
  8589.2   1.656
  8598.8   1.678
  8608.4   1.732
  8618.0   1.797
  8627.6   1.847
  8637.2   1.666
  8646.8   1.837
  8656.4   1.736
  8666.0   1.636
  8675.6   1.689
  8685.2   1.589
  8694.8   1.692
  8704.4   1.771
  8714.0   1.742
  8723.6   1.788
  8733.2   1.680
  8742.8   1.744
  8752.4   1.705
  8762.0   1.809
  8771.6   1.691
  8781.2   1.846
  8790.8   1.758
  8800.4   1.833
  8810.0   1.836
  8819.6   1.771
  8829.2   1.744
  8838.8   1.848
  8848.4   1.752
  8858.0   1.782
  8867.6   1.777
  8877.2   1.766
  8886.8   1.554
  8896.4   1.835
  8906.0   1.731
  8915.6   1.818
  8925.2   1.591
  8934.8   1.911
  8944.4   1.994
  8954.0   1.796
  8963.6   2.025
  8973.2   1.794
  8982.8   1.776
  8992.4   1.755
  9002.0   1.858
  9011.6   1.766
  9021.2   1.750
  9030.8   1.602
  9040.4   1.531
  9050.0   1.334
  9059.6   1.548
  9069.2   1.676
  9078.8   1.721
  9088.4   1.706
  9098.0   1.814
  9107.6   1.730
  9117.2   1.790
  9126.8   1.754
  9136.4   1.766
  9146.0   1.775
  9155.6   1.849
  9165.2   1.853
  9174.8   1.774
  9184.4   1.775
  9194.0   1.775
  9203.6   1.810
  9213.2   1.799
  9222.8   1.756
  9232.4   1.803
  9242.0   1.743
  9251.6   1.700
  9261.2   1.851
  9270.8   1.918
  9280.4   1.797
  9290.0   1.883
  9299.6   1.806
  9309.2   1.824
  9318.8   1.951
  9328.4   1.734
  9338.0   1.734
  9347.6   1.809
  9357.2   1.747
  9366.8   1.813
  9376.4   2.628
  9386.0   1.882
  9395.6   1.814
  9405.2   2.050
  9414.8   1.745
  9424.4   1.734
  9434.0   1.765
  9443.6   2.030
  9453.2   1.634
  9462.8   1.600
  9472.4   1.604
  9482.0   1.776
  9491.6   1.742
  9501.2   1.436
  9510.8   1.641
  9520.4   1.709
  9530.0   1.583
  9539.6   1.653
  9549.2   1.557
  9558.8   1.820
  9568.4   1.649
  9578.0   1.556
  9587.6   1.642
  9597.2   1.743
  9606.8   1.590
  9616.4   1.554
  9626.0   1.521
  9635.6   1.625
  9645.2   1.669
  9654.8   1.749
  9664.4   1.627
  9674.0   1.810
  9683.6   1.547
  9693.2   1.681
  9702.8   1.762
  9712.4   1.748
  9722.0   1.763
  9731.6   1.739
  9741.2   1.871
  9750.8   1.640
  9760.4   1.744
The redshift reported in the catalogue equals 0.535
